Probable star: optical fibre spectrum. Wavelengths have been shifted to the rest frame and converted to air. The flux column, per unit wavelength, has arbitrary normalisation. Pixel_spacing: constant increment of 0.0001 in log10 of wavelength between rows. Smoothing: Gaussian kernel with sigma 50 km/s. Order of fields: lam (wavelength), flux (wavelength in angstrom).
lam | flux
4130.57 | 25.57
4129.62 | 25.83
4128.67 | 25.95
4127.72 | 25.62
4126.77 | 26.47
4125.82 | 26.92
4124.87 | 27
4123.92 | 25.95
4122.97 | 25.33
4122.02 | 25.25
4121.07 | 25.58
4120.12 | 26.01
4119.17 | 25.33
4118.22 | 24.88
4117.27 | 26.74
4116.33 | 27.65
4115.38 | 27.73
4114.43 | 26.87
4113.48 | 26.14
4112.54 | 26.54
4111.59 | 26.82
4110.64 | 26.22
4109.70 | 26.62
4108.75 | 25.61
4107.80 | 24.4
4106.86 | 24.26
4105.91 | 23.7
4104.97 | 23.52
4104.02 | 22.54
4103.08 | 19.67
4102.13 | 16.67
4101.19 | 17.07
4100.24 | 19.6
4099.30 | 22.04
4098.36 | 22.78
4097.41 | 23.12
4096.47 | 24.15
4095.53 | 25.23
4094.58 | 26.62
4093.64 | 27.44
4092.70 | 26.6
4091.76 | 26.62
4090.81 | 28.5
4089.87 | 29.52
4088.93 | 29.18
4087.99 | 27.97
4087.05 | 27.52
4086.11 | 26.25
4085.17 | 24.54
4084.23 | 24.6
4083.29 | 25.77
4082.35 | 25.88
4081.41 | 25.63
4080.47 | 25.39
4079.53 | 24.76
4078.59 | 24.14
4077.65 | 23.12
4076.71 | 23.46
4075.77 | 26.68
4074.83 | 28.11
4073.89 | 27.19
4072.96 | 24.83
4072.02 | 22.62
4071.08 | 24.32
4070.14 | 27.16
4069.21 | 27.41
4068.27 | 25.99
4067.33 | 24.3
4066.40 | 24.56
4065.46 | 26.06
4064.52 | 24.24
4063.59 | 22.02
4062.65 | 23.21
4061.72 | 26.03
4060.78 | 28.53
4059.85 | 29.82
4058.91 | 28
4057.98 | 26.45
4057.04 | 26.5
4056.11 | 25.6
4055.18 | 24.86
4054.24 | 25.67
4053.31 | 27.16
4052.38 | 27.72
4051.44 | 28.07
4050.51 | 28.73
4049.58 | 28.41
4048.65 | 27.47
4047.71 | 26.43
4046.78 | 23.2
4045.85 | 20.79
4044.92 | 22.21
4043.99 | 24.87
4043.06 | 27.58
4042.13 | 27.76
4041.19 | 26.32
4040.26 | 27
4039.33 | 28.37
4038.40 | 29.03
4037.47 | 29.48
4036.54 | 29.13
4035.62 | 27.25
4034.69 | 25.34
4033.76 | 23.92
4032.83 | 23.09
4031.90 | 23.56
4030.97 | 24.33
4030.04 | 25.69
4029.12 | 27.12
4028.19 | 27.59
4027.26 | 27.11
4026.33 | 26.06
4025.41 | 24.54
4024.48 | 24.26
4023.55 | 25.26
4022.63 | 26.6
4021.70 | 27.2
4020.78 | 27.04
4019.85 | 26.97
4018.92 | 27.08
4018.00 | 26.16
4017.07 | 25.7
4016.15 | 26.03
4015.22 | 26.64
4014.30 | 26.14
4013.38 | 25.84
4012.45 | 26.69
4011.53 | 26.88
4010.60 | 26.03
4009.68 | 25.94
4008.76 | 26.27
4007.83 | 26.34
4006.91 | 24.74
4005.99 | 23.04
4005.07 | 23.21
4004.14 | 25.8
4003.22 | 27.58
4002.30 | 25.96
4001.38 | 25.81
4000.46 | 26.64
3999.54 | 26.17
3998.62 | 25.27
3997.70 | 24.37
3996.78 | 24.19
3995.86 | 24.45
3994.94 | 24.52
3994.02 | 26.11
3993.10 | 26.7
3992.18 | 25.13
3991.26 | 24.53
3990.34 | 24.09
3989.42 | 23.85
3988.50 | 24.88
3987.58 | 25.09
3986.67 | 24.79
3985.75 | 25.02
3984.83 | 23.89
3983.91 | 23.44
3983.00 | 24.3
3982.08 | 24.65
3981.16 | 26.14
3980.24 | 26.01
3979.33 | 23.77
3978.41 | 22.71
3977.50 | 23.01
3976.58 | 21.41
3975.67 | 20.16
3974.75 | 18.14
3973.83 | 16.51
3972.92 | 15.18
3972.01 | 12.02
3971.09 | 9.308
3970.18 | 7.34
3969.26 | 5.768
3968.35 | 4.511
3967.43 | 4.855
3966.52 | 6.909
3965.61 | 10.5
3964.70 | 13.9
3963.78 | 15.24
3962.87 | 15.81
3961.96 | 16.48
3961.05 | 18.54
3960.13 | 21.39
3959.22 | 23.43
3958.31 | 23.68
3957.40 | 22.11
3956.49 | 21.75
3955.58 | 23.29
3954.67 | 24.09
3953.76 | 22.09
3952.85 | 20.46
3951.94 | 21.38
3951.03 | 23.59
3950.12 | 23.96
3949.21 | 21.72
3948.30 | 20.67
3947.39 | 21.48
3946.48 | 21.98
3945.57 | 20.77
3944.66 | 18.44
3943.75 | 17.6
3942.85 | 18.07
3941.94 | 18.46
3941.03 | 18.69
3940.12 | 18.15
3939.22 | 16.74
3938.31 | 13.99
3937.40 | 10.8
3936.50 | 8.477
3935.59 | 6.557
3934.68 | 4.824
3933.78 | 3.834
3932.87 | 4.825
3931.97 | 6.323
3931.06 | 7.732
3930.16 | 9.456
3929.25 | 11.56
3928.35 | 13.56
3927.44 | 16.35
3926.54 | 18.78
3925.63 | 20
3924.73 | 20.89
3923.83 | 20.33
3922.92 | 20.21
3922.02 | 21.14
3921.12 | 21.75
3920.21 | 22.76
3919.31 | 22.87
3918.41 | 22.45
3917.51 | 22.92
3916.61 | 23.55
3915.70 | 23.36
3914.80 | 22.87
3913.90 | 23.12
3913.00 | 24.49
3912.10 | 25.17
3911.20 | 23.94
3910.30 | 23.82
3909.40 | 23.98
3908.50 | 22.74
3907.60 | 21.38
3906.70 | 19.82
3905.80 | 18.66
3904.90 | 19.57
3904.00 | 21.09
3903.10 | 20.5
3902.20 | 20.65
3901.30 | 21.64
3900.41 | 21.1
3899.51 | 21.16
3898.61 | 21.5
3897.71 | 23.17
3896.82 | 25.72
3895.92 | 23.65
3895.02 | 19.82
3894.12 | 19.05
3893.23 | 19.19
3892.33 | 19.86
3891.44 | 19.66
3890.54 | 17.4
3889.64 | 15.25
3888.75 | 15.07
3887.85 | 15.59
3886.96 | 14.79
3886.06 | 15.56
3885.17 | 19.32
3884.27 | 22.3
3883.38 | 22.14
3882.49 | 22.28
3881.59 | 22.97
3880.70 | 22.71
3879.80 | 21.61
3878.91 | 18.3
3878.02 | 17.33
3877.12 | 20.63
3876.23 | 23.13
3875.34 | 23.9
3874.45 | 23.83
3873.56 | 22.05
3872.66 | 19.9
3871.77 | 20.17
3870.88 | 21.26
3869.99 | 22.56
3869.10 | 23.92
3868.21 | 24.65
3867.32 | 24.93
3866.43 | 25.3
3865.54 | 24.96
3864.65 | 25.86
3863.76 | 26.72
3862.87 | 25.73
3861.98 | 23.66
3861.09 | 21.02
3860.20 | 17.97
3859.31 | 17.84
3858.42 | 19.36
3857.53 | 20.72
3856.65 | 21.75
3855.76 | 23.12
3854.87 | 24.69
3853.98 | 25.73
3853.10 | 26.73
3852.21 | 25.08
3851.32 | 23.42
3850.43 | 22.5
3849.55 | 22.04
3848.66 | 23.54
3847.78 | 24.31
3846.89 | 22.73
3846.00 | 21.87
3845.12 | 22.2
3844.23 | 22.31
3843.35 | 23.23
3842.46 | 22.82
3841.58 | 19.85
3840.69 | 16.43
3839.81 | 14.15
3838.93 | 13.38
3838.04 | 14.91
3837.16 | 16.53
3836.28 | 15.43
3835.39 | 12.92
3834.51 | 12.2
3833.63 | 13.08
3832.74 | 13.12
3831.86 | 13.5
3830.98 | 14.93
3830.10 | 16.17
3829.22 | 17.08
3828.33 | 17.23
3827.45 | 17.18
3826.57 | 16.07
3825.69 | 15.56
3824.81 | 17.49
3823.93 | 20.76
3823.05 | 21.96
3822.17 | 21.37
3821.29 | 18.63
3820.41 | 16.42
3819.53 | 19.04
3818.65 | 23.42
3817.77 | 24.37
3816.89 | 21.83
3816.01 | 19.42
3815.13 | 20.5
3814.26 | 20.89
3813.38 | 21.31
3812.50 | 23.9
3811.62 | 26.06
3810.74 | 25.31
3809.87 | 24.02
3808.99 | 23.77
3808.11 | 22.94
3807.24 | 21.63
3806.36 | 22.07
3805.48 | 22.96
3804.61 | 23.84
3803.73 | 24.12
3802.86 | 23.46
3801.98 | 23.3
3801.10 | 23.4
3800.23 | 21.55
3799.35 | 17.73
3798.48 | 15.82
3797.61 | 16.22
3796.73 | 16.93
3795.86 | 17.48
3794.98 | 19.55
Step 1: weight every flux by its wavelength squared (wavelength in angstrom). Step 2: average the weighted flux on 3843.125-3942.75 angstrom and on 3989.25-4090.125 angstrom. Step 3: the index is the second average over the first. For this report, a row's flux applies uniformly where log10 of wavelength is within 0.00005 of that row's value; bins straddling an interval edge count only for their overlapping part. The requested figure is 1.39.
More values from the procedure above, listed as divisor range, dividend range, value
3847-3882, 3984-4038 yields 1.22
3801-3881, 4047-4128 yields 1.38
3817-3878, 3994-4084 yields 1.39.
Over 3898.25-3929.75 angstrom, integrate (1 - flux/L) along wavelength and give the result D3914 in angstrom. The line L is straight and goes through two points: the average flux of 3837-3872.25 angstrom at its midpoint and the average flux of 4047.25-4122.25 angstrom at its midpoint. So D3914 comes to 2.5 angstrom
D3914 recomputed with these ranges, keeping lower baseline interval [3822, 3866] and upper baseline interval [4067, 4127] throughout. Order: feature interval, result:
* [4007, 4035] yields -2.7 angstrom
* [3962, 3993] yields 5.6 angstrom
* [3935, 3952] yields 3.3 angstrom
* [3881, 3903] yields 1.0 angstrom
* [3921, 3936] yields 5.8 angstrom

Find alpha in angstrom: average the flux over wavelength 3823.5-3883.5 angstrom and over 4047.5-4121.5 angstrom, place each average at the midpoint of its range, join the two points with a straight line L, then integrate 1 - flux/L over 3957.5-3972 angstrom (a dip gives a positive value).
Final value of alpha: 6.0 angstrom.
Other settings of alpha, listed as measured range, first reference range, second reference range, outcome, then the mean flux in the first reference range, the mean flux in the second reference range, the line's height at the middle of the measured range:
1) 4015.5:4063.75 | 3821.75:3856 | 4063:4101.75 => -4.32 angstrom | 19.2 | 25.2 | 24.1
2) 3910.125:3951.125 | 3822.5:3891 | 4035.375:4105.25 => 7.81 angstrom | 20.1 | 25.6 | 22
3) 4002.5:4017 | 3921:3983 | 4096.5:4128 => -4.56 angstrom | 16.9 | 24.6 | 19.6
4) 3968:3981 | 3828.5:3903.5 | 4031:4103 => 3.80 angstrom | 20.5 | 25.6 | 23.2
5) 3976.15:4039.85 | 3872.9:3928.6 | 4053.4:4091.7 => -3.97 angstrom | 20.9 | 25.9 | 24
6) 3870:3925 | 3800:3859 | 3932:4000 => -4.03 angstrom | 20.4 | 19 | 19.7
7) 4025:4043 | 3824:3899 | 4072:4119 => -2.01 angstrom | 20.2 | 25.1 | 23.8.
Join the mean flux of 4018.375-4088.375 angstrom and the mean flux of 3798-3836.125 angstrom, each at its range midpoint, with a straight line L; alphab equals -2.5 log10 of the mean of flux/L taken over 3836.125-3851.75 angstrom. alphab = 0.02 mag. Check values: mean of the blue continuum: 19.8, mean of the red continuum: 26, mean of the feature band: 20.2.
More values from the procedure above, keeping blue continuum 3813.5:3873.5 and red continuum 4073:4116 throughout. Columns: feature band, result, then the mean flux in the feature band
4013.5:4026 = -0.11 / 26.1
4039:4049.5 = -0.07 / 25.7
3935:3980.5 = 0.28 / 17.4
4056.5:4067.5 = -0.06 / 25.9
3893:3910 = 0.00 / 21.3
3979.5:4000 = -0.08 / 24.9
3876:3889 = 0.08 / 19.6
